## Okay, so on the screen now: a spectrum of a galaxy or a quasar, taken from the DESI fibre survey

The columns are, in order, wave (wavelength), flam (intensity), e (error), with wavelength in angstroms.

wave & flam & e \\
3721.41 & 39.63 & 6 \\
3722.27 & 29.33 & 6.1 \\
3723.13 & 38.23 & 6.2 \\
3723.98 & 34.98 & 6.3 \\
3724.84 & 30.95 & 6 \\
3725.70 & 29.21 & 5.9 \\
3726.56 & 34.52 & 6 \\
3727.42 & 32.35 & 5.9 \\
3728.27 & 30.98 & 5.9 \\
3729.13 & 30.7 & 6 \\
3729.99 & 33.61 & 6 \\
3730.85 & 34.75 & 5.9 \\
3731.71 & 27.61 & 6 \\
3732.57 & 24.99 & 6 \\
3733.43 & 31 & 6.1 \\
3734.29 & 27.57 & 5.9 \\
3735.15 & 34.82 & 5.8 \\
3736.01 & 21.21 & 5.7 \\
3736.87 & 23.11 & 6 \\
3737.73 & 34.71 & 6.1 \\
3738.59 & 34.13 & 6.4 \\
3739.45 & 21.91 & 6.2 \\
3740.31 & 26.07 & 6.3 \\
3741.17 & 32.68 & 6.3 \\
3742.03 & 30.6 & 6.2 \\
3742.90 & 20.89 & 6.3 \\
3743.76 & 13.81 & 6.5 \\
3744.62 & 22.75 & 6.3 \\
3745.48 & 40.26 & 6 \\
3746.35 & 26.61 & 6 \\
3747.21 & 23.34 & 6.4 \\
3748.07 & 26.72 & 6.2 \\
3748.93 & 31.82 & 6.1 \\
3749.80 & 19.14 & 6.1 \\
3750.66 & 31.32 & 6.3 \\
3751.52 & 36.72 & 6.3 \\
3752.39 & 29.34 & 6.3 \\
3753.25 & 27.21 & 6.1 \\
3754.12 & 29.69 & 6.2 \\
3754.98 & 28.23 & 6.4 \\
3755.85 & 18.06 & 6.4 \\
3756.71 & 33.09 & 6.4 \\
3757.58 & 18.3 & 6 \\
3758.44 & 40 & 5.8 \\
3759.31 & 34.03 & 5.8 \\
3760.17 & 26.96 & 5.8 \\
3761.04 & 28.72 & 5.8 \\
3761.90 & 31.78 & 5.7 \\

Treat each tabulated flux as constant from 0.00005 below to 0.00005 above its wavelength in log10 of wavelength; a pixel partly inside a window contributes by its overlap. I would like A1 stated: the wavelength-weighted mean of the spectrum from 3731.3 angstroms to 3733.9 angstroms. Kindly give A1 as 27.8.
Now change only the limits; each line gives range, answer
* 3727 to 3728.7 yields 31.8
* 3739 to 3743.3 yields 26.5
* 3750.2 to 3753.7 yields 31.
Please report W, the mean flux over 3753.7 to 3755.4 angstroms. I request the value 29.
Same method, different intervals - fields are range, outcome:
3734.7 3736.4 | 28.2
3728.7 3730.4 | 32.1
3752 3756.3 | 26.5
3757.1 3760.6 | 29.9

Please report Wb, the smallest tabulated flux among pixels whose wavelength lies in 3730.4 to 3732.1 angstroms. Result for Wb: 27.61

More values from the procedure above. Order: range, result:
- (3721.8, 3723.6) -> 29.33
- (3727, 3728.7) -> 30.98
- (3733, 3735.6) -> 27.57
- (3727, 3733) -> 24.99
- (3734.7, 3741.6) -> 21.21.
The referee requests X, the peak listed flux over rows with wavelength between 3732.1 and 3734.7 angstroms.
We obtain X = 31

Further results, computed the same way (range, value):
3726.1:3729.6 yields 34.52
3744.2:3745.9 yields 40.26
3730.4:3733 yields 34.75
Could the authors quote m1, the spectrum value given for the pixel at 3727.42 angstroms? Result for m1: 32.35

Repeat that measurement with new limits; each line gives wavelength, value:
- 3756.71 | 33.09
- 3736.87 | 23.11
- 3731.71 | 27.61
